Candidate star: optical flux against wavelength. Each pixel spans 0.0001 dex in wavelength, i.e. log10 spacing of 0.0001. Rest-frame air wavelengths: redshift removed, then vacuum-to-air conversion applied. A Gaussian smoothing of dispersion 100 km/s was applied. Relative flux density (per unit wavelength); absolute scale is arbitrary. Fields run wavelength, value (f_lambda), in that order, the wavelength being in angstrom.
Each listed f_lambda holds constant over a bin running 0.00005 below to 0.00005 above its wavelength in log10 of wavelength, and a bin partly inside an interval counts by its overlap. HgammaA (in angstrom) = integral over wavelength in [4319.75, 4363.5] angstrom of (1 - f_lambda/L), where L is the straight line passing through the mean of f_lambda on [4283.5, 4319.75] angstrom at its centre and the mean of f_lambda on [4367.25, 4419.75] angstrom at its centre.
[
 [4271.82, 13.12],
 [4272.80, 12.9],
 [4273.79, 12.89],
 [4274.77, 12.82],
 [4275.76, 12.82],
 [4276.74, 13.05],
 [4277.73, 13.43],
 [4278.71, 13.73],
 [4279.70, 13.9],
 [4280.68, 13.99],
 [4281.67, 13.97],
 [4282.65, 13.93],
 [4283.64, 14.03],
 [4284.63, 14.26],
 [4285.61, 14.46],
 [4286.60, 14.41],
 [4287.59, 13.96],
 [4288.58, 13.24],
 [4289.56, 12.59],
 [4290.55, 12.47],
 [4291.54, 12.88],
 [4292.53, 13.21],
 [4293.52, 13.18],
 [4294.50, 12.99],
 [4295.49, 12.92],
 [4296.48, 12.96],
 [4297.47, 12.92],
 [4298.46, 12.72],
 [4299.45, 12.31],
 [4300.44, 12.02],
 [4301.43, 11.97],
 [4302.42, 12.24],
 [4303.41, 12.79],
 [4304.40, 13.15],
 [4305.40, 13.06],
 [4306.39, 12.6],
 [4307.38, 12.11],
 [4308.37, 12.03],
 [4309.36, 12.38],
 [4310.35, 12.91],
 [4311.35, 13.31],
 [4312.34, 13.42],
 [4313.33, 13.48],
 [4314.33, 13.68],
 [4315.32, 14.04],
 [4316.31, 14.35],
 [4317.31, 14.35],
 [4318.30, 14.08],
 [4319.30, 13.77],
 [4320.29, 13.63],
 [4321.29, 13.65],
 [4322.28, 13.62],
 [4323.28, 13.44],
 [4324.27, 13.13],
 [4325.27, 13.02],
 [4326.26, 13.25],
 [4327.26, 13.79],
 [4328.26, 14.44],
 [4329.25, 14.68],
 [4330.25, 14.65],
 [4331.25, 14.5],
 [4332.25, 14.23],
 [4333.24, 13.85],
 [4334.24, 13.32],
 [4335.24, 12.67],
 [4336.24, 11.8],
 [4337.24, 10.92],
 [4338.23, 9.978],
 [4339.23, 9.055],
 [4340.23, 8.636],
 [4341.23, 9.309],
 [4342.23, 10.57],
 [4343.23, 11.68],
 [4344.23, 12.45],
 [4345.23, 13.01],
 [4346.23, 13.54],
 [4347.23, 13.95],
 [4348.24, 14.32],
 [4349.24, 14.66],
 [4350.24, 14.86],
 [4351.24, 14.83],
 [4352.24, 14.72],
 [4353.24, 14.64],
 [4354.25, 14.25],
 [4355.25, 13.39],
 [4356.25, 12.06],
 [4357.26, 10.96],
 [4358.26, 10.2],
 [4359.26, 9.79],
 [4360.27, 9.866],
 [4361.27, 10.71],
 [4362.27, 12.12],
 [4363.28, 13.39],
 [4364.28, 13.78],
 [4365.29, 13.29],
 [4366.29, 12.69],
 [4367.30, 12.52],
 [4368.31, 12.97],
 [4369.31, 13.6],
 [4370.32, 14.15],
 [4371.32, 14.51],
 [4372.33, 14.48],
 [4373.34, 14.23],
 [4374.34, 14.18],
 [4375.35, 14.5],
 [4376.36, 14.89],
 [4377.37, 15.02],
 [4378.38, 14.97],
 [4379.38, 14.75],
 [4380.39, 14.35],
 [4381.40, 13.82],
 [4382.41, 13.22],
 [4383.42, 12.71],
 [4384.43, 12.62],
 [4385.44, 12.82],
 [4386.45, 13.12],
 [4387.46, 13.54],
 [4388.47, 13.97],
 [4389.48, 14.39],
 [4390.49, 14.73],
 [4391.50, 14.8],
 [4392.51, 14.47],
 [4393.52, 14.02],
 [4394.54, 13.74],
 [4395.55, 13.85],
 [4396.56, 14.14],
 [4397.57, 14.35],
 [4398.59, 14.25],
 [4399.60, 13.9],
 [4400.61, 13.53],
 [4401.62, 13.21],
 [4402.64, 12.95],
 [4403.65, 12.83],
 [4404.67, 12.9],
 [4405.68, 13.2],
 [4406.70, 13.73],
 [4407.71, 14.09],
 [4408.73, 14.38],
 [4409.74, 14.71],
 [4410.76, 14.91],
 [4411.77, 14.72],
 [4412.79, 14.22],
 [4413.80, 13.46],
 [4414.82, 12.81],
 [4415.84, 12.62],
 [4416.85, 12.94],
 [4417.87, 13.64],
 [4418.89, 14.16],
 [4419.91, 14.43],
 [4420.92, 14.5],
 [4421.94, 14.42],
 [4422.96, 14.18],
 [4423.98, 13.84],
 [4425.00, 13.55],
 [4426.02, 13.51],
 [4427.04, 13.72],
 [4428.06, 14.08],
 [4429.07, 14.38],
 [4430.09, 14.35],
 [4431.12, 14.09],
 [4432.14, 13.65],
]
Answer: 2.4 angstrom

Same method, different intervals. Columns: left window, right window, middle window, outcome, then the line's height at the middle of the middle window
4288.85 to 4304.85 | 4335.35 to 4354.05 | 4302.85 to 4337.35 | -2.3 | 12.6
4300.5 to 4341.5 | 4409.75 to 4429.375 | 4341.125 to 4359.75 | 0.5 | 13.2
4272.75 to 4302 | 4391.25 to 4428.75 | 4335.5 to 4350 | 1.9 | 13.5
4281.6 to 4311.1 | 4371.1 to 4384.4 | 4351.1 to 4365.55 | 1.5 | 13.9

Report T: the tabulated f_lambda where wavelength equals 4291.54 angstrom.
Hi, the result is 12.88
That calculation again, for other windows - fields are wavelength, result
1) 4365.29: 13.29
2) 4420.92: 14.5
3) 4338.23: 9.978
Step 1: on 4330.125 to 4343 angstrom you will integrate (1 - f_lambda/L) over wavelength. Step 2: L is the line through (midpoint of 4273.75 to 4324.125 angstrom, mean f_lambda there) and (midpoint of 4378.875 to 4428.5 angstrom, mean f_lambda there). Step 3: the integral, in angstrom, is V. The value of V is 1.7 angstrom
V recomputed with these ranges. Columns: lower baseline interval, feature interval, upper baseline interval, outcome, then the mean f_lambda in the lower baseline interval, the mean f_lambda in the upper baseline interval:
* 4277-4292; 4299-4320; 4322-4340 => 0.3 angstrom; 13.7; 12.9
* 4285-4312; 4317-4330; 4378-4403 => -0.6 angstrom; 12.9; 13.8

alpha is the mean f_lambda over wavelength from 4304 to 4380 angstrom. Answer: 13.1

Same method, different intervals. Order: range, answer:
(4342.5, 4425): 13.6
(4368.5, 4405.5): 13.9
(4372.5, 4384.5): 14.2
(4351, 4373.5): 12.9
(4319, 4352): 13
